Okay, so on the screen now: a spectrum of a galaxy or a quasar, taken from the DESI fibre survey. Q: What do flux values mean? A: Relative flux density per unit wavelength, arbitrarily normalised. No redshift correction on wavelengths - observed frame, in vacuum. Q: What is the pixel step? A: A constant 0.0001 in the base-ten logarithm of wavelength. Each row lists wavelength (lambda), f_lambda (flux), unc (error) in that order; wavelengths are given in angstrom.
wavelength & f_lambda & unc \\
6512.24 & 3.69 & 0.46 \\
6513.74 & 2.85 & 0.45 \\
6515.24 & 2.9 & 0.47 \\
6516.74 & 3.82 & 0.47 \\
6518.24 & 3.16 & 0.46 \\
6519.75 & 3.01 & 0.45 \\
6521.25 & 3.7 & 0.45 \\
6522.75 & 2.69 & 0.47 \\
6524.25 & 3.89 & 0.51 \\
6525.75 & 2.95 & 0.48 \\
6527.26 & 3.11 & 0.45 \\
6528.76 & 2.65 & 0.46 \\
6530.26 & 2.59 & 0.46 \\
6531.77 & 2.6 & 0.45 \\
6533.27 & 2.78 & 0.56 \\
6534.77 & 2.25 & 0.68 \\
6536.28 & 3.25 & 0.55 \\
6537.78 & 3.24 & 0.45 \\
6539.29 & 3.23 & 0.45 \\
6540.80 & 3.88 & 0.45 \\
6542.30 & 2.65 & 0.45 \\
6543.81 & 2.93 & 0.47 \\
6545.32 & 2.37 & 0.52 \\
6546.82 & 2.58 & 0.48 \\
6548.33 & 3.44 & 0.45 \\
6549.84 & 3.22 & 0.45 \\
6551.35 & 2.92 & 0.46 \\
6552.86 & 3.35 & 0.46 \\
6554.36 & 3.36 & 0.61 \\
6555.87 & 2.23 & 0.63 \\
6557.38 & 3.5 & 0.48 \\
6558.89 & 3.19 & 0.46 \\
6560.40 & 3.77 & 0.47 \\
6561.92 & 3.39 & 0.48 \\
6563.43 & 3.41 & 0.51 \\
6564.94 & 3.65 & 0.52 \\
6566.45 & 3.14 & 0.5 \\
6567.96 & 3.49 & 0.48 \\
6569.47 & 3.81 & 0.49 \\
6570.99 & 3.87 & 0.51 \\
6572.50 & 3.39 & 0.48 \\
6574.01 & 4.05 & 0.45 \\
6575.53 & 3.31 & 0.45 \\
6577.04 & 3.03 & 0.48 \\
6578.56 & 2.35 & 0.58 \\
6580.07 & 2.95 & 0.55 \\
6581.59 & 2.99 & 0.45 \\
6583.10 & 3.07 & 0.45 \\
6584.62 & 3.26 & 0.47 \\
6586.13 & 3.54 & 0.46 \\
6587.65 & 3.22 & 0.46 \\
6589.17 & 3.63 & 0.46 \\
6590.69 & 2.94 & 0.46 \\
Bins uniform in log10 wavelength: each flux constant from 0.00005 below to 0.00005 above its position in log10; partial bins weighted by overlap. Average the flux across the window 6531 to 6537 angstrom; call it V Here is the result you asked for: 2.72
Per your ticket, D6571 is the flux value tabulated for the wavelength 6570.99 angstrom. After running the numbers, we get 3.87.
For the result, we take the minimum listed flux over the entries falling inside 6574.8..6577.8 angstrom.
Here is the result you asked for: 3.03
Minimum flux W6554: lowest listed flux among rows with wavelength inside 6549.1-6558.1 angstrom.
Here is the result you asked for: 2.23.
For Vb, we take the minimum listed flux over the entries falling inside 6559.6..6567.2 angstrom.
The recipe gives 3.14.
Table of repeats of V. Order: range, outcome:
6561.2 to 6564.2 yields 3.4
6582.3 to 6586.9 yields 3.29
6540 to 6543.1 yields 3.26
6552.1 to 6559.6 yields 3.13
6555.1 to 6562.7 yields 3.21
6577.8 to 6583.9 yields 2.84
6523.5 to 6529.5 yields 3.15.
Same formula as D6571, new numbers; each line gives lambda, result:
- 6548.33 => 3.44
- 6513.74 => 2.85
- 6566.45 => 3.14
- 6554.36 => 3.36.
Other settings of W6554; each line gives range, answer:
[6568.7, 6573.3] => 3.39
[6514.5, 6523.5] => 2.69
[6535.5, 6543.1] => 2.65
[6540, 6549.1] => 2.37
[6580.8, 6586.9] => 2.99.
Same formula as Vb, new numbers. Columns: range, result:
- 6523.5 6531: 2.59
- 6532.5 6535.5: 2.25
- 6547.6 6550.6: 3.22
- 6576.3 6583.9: 2.35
